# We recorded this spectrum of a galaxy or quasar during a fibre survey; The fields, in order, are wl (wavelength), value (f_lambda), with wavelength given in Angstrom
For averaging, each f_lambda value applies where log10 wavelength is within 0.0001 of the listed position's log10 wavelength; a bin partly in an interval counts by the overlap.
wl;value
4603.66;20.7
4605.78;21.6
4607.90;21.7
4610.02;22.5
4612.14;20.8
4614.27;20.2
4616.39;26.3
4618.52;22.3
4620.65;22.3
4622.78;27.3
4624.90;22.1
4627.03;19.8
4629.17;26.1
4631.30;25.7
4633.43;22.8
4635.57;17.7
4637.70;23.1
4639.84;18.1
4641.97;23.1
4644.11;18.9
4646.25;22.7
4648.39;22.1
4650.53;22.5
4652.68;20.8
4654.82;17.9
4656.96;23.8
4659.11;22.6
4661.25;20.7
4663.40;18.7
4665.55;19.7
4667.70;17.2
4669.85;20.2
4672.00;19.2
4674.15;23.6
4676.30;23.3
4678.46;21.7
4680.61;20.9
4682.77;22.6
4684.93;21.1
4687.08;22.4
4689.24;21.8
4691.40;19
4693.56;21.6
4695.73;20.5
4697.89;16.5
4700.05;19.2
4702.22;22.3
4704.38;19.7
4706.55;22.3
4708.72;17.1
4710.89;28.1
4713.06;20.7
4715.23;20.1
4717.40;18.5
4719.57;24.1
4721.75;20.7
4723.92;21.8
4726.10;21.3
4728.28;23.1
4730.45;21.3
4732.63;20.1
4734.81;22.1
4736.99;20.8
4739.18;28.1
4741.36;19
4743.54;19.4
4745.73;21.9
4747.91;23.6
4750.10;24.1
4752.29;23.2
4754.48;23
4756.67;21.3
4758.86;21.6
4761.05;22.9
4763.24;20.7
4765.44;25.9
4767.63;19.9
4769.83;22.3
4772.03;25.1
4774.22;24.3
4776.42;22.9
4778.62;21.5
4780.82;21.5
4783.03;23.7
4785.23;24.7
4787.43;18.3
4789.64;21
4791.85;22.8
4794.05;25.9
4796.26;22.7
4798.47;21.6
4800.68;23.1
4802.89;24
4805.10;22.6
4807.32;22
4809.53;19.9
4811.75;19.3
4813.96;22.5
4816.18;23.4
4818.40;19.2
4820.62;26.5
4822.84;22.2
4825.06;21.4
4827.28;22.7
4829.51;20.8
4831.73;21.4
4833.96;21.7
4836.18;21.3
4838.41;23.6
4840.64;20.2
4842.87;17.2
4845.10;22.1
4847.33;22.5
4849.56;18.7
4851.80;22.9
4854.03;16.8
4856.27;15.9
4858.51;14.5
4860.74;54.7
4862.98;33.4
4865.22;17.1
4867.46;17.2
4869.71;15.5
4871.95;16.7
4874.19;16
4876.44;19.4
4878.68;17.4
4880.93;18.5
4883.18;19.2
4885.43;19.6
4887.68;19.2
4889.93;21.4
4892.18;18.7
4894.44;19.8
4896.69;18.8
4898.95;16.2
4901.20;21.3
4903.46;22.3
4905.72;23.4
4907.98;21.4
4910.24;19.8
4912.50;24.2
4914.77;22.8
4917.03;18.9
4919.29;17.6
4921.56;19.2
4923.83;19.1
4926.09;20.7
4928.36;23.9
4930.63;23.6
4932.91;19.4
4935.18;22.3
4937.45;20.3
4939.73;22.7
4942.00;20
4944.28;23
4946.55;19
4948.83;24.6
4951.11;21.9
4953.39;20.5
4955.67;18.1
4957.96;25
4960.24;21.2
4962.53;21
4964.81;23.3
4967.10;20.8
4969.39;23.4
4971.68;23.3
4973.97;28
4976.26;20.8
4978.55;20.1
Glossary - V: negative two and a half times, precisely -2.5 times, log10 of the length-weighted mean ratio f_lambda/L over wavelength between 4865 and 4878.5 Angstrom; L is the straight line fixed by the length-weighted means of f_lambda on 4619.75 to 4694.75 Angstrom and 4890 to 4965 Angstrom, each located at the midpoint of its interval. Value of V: 0.23 mag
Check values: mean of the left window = 21.5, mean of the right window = 21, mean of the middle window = 17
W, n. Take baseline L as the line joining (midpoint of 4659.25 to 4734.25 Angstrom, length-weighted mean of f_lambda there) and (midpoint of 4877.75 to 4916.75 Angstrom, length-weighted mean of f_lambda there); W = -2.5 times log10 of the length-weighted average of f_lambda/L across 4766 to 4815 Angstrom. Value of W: -0.090 mag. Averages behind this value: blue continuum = 20.9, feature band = 22.4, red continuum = 20.2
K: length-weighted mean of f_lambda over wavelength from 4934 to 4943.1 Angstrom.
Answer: 21.3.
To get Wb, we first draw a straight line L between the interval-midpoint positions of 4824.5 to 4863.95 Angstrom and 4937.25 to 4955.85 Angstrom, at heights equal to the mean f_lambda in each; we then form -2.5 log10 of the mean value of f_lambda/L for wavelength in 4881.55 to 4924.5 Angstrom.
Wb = 0.095 mag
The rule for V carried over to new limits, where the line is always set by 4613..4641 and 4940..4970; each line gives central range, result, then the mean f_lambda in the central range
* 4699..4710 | 0.11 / 20.3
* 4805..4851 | 0.03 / 21.5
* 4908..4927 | 0.07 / 20.4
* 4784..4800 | -0.02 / 22.5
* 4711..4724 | 0.04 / 21.5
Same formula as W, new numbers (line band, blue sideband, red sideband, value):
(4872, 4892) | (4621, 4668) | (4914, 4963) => 0.14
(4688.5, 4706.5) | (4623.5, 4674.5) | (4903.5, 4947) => 0.05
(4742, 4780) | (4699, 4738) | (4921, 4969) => -0.06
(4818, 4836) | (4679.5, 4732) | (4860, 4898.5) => -0.06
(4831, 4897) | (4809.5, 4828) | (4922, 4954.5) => 0.05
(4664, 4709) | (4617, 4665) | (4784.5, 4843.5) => 0.07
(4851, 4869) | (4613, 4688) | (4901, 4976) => -0.10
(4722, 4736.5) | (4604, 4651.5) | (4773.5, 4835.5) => 0.04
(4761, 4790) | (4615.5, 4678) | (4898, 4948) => -0.05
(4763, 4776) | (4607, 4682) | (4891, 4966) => -0.09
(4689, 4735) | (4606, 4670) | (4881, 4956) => 0.02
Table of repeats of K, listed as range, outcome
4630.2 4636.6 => 22.1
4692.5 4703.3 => 20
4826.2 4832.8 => 21.6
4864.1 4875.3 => 16.5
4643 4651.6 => 21.6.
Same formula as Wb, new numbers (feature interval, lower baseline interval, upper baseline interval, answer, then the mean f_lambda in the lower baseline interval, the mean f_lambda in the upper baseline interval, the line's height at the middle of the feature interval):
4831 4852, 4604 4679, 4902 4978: 0.03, 21.7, 21.7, 21.7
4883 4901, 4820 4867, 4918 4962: 0.14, 22.6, 21.2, 21.9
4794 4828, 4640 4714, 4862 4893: -0.13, 21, 19.2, 19.8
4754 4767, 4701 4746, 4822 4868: -0.03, 21.5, 22.4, 21.8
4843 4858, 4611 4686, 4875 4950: 0.07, 21.7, 20.5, 20.8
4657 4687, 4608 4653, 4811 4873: 0.06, 22.3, 21.9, 22.2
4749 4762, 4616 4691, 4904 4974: -0.05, 21.7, 21.6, 21.6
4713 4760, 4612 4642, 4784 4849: 0.02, 22.5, 21.9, 22.2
